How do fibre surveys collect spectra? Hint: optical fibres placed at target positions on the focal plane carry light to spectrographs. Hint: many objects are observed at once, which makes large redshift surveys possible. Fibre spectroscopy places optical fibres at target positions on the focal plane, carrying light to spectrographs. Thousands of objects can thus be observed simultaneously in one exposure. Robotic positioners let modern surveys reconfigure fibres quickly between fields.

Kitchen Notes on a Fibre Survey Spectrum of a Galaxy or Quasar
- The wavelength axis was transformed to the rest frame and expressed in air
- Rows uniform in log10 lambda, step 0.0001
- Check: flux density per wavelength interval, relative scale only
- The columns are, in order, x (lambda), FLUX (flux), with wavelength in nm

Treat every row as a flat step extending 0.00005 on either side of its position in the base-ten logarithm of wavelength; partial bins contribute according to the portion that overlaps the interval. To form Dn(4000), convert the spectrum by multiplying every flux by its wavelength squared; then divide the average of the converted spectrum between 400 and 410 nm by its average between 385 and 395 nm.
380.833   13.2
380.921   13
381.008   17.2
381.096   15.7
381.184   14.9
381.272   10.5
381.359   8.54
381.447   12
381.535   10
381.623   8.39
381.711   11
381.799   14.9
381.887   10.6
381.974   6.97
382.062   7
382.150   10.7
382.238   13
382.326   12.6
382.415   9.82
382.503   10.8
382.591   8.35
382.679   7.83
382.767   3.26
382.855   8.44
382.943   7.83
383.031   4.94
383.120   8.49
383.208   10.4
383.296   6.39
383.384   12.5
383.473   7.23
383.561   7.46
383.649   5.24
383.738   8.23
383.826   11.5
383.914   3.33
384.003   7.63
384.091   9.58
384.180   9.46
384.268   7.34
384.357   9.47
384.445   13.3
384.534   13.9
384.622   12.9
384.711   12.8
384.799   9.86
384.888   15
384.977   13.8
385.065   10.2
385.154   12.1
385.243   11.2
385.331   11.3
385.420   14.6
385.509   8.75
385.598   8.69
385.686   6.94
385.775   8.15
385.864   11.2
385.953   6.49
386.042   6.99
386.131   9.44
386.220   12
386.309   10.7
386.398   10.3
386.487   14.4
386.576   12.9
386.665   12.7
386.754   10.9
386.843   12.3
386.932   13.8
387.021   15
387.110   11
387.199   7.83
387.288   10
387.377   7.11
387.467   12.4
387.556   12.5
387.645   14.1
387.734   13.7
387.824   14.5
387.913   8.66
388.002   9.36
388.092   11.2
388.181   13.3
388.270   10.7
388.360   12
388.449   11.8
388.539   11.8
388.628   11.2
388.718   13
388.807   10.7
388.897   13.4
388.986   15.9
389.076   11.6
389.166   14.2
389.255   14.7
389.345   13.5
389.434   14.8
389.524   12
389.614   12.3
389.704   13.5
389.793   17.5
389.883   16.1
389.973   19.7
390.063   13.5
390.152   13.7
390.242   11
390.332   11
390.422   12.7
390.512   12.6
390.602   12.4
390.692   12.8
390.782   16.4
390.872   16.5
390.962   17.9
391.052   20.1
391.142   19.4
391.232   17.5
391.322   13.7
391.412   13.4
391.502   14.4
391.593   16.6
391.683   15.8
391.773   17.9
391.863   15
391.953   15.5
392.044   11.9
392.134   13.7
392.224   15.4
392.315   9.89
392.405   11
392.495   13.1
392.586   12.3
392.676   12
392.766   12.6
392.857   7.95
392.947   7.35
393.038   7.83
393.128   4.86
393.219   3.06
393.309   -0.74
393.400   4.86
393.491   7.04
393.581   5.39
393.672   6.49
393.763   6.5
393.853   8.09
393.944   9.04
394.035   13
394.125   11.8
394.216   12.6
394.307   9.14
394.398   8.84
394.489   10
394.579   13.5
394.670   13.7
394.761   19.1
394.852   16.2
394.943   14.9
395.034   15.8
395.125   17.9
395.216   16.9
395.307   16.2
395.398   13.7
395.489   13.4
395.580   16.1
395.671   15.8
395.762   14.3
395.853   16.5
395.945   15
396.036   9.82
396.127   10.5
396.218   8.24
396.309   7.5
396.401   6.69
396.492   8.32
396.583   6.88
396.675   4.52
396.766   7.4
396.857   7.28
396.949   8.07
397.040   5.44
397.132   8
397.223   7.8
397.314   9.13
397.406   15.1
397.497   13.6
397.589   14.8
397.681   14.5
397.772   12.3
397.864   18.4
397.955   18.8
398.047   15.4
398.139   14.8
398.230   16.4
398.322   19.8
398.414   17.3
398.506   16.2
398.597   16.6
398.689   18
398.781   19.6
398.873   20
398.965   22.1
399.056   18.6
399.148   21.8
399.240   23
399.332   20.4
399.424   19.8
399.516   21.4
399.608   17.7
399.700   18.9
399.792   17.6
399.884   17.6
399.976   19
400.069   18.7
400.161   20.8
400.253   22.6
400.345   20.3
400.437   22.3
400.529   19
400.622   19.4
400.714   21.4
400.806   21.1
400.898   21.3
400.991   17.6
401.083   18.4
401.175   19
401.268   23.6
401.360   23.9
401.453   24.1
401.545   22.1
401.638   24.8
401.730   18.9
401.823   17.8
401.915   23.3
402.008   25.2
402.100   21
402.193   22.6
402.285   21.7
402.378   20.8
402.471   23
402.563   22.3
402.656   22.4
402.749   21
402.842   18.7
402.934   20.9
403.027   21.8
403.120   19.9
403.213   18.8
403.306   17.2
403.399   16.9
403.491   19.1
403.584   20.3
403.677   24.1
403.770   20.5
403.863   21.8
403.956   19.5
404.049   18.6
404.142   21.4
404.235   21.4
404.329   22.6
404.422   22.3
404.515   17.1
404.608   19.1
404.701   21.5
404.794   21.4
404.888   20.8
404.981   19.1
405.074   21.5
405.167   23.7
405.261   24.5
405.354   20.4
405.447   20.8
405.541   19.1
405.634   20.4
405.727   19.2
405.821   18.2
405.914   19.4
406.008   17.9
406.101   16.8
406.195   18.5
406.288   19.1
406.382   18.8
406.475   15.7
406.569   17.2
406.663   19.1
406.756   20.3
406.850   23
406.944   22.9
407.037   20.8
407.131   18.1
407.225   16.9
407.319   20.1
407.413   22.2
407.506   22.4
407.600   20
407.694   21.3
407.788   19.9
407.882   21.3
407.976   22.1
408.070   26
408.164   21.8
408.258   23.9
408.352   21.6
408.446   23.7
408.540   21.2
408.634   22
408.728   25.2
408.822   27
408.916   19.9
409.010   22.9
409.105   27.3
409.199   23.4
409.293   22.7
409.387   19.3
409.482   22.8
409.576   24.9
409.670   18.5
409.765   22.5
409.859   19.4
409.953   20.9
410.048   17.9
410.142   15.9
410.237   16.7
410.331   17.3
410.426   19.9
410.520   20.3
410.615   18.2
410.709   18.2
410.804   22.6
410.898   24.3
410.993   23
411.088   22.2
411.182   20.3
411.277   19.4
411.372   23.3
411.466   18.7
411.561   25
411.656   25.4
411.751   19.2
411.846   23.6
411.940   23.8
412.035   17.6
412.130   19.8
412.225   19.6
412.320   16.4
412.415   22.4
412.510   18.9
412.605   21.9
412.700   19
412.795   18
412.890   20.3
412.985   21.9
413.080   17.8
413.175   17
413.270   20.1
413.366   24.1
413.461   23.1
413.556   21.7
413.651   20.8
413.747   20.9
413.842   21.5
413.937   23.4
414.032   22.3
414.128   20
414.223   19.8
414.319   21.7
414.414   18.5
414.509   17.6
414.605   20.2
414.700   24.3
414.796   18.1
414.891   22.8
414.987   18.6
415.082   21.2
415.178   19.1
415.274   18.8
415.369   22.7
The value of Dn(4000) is 1.89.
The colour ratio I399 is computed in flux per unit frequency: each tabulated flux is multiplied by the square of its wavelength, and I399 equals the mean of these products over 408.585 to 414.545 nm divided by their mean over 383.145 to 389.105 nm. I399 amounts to 2.20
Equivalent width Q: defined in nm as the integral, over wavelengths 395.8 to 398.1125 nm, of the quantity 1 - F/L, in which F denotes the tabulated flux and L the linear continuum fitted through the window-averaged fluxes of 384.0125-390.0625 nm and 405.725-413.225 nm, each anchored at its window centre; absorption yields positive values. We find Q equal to 0.72 nm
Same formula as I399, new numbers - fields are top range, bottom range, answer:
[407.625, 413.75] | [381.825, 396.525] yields 2.04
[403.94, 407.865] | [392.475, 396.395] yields 1.92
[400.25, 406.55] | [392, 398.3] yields 1.90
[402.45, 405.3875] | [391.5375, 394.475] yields 2.15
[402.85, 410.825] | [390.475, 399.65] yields 1.65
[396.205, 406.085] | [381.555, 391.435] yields 1.73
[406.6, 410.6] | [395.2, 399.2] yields 1.66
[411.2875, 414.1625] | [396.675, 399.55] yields 1.46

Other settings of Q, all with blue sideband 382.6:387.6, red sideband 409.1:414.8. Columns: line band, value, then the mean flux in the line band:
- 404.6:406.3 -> -0.19 nm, 20.1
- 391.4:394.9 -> 0.60 nm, 10.9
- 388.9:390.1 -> -0.28 nm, 14.5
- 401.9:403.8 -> -0.44 nm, 21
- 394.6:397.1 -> 0.37 nm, 12.1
